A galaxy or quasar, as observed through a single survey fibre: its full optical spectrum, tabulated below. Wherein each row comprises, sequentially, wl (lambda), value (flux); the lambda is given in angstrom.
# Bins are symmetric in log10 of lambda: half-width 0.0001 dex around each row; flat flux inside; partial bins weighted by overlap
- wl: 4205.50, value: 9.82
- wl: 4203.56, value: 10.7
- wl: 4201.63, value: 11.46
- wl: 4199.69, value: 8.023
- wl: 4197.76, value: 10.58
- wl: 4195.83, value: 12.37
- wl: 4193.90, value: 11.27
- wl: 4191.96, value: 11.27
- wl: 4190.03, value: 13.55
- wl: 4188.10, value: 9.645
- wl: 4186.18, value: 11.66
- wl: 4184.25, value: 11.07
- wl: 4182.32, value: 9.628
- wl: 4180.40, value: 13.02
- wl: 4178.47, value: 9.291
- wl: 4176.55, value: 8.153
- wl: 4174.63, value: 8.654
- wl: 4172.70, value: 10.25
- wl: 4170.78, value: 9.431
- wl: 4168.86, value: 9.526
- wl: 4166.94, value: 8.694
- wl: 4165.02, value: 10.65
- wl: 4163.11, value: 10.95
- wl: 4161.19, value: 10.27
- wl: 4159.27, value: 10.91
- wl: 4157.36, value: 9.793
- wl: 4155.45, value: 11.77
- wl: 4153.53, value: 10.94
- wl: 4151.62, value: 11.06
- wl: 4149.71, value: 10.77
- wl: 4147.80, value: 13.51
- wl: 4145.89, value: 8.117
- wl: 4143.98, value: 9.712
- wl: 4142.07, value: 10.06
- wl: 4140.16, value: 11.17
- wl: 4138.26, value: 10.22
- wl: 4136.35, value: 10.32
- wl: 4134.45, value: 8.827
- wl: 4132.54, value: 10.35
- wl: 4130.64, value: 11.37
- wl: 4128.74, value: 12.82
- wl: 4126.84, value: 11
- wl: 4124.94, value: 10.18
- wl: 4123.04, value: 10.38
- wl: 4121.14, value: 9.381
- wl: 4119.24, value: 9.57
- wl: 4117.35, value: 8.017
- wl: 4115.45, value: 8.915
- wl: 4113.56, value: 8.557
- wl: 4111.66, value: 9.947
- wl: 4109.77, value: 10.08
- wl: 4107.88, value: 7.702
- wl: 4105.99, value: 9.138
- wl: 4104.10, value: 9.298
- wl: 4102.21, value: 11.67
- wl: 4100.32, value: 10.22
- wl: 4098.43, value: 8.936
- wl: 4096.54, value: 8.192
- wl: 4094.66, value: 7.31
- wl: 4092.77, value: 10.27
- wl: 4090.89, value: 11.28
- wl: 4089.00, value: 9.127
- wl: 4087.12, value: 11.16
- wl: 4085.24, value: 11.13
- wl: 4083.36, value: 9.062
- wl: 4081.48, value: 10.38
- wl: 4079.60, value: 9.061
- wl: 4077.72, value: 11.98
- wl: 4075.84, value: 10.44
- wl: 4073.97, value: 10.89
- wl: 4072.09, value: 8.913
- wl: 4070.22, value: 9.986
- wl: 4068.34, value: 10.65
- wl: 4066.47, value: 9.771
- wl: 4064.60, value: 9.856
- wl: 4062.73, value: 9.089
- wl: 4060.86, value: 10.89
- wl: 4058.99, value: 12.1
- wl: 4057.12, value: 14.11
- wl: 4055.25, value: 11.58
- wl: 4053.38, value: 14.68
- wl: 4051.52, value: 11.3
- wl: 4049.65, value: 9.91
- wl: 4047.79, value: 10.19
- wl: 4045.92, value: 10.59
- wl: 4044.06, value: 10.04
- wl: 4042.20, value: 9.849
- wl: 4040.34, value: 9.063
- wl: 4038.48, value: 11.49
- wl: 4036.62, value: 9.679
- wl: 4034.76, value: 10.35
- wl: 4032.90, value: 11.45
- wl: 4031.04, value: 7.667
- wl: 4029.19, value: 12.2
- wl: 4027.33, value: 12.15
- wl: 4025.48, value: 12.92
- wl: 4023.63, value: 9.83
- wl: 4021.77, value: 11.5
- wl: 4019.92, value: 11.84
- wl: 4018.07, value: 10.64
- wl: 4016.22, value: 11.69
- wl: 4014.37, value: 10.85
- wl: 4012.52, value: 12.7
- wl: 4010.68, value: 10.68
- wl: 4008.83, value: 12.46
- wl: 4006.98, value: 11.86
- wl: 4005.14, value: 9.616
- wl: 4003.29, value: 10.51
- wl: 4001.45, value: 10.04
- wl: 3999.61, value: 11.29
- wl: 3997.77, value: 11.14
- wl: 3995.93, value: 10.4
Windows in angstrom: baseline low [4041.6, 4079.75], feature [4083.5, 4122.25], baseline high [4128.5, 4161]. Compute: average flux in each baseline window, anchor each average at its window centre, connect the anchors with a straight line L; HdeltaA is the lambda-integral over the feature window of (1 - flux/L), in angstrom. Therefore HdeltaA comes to 4.4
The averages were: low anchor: 10.8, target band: 9.49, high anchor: 10.6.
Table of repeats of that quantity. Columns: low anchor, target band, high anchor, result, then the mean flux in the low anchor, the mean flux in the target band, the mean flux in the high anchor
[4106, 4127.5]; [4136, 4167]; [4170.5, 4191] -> -1.9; 9.4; 10.6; 10.4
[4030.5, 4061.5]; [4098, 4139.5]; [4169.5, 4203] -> 3.3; 10.9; 9.88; 10.5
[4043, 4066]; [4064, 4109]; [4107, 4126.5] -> 1.6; 11.2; 9.85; 9.33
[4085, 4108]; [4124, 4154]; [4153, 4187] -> -1.9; 9.67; 10.6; 10.2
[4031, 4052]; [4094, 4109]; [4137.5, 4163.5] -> 1.9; 10.2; 9.11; 10.7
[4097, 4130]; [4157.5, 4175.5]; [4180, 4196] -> 1.6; 9.75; 9.92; 11.4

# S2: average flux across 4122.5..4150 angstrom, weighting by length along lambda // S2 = 10.6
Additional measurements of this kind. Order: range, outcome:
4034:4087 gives 10.6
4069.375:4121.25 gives 9.67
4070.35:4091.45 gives 10.3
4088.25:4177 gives 9.96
